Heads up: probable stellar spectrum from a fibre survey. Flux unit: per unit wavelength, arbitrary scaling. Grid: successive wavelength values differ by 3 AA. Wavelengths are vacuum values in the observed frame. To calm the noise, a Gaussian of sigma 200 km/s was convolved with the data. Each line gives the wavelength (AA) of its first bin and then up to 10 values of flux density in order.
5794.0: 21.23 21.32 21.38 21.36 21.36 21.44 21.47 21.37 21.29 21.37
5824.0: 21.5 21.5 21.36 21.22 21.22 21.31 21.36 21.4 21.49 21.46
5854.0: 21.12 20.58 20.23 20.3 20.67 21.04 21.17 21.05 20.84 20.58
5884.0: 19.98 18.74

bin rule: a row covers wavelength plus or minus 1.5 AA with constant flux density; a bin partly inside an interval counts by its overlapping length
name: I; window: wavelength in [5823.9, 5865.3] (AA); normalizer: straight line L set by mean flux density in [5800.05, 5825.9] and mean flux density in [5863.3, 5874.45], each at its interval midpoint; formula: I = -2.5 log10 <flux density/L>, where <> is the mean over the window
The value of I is 0.00 mag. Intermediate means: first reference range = 21.4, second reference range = 20.9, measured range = 21.1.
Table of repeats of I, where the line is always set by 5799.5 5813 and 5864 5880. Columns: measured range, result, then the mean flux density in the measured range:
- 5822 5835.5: -0.01 mag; 21.4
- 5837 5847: -0.01 mag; 21.4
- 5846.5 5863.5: 0.01 mag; 20.9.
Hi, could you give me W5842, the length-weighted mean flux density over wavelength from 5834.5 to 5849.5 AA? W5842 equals 21.4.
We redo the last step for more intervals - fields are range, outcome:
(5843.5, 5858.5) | 21.2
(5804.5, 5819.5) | 21.4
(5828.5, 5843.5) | 21.3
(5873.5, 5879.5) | 20.9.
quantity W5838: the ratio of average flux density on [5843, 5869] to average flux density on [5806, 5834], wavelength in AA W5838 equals 0.98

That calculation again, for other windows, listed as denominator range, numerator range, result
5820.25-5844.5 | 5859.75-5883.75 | 0.97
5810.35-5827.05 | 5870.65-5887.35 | 0.96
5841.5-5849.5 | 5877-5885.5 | 0.95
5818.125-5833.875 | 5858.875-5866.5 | 0.95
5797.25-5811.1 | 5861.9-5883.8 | 0.97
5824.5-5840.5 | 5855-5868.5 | 0.96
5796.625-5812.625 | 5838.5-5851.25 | 1.00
